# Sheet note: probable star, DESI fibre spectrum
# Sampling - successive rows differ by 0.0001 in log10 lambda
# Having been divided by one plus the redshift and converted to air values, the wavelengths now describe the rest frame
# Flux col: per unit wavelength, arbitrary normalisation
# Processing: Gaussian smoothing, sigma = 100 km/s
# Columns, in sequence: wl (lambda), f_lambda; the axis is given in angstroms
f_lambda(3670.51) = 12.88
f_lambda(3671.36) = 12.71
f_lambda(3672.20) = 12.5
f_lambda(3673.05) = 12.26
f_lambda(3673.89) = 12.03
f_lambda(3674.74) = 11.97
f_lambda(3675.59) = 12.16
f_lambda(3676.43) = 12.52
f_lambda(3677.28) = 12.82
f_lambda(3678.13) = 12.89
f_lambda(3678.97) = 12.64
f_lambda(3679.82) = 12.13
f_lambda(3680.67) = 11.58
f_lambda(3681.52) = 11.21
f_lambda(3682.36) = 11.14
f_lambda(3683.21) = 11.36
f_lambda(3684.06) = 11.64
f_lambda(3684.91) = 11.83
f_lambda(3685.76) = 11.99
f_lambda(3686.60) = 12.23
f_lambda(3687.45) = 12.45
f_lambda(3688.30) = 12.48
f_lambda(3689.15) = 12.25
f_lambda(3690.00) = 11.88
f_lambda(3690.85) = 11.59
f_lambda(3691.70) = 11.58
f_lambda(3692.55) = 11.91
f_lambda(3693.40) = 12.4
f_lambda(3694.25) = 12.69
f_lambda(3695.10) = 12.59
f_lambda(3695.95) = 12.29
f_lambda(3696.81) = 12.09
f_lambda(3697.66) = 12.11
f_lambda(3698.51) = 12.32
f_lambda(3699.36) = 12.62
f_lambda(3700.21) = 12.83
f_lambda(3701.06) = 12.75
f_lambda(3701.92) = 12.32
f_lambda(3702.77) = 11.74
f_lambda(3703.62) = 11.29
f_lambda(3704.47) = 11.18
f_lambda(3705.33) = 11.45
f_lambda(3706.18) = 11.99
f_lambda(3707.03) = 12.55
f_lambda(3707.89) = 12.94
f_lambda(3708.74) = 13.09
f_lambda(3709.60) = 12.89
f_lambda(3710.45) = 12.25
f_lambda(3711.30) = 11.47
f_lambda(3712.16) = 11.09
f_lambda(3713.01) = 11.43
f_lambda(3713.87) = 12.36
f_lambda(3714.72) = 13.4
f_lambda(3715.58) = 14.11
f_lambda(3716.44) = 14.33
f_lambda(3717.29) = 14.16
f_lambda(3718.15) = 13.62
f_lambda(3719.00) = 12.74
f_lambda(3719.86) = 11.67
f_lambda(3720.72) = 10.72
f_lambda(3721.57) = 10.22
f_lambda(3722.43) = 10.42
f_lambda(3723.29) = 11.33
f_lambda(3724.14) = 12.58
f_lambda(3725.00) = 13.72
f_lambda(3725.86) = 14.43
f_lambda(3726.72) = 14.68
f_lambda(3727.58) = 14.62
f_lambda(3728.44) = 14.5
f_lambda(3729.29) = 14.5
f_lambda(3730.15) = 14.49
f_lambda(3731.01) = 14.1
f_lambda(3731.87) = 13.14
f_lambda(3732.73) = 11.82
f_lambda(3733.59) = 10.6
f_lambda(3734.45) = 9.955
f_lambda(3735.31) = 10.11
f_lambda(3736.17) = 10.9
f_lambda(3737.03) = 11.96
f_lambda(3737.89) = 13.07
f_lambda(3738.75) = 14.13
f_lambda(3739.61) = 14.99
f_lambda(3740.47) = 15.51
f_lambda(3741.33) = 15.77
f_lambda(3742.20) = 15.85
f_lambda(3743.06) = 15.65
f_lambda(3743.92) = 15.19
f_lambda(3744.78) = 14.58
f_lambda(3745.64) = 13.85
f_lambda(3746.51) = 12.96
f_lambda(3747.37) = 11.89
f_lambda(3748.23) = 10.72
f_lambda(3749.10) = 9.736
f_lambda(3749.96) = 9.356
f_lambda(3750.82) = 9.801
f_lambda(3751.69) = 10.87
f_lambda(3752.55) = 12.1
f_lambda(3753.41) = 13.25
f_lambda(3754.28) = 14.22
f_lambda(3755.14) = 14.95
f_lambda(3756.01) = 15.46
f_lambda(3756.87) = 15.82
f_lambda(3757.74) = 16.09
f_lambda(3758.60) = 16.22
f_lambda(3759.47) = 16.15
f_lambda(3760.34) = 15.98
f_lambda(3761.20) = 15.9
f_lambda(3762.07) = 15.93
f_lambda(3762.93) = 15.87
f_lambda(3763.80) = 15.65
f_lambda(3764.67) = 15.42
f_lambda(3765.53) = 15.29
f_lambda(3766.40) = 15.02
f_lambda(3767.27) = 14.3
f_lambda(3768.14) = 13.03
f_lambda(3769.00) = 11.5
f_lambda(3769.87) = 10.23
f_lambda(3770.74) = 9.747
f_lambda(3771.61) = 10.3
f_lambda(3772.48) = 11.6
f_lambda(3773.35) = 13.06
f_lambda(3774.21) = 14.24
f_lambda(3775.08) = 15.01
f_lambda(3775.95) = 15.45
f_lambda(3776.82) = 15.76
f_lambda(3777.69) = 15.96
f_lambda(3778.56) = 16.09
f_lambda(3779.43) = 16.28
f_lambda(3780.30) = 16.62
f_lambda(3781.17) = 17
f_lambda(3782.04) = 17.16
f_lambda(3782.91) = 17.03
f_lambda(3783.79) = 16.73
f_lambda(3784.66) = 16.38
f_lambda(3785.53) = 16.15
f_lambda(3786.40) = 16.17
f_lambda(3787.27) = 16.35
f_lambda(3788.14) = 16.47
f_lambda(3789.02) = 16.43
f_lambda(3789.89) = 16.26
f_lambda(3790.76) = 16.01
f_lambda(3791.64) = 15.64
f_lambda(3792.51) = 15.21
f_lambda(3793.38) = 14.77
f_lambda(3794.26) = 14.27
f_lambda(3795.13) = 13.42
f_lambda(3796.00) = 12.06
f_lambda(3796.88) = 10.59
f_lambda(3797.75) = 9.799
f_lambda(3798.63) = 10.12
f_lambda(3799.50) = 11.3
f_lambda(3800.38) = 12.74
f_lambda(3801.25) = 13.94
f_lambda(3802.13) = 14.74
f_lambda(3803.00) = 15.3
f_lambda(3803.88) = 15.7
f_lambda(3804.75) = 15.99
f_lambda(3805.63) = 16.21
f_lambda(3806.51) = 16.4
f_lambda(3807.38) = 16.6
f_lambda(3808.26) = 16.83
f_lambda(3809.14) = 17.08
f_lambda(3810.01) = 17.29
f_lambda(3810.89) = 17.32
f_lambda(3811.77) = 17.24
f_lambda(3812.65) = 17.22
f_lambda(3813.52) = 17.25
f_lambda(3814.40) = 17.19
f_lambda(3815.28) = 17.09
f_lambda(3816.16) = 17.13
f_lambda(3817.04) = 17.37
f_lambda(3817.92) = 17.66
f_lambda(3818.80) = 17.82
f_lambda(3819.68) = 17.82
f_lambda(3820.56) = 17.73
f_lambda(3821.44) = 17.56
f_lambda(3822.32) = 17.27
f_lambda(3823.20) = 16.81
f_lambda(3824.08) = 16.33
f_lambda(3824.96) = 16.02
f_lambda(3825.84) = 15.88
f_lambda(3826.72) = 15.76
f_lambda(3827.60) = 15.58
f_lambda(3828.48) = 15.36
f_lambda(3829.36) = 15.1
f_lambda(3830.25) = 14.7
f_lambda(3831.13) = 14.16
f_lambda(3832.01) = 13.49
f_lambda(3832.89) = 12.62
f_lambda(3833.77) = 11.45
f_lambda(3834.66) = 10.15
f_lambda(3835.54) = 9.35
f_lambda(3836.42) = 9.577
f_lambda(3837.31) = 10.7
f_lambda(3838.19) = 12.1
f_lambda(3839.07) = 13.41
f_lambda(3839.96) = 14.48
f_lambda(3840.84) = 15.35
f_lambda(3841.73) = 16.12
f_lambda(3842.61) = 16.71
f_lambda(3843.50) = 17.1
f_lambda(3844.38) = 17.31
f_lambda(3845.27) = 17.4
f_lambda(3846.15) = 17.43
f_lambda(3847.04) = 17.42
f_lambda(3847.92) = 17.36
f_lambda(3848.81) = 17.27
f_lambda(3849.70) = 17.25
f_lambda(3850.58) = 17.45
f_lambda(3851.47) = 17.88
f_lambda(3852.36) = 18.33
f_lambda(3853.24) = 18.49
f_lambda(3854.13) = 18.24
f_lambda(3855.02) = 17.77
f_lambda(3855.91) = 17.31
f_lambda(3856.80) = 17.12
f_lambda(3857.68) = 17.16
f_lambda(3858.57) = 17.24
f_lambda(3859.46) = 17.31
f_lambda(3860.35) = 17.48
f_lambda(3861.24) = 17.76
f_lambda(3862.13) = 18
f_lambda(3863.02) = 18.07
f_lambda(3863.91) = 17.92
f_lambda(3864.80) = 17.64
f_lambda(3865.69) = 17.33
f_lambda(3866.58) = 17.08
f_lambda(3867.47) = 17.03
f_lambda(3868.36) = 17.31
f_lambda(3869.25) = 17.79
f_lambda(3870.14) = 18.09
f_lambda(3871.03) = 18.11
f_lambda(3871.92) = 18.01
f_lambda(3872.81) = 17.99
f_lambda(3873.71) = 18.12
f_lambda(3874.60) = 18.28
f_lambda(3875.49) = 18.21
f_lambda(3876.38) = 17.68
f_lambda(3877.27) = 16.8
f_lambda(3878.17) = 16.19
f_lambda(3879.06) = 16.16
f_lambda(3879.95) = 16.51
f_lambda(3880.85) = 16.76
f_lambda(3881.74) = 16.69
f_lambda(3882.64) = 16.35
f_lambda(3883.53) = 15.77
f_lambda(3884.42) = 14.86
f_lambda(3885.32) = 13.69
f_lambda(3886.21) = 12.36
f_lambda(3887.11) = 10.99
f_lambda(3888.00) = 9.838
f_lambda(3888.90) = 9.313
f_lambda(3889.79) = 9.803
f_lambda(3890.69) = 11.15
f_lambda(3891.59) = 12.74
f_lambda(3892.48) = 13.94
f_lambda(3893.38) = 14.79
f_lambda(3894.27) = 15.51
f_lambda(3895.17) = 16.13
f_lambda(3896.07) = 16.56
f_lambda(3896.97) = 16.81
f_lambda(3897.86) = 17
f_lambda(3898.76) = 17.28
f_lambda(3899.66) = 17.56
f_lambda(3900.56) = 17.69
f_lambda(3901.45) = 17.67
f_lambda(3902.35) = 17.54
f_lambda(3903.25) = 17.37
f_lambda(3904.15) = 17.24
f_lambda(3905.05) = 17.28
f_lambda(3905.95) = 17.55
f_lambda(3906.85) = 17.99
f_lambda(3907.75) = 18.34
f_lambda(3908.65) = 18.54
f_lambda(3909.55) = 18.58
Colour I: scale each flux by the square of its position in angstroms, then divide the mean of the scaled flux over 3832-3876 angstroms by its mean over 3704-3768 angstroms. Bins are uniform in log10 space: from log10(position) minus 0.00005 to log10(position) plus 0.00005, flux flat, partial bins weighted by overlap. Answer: 1.31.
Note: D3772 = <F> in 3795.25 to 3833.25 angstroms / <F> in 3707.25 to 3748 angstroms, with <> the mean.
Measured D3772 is 1.19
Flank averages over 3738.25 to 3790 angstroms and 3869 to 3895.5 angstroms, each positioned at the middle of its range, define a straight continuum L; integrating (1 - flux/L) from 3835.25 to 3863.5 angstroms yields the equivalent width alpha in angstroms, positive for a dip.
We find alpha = -2.4 angstroms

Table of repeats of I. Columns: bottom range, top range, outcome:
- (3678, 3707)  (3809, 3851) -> 1.40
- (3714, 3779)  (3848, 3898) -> 1.29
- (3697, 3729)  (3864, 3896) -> 1.36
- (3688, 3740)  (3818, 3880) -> 1.41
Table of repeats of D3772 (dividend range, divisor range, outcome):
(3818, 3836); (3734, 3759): 1.14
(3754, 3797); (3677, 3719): 1.22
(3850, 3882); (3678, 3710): 1.45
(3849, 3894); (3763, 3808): 1.12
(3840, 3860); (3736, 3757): 1.30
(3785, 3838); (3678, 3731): 1.21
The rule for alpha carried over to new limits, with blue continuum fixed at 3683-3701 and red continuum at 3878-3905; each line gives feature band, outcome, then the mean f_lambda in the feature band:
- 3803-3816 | -2.69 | 16.8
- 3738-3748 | -1.19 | 14.5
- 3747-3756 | 0.82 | 11.9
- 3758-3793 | -4.55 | 15.1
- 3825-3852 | -1.06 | 14.9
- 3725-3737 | -0.16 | 12.9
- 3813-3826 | -2.88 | 17.2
